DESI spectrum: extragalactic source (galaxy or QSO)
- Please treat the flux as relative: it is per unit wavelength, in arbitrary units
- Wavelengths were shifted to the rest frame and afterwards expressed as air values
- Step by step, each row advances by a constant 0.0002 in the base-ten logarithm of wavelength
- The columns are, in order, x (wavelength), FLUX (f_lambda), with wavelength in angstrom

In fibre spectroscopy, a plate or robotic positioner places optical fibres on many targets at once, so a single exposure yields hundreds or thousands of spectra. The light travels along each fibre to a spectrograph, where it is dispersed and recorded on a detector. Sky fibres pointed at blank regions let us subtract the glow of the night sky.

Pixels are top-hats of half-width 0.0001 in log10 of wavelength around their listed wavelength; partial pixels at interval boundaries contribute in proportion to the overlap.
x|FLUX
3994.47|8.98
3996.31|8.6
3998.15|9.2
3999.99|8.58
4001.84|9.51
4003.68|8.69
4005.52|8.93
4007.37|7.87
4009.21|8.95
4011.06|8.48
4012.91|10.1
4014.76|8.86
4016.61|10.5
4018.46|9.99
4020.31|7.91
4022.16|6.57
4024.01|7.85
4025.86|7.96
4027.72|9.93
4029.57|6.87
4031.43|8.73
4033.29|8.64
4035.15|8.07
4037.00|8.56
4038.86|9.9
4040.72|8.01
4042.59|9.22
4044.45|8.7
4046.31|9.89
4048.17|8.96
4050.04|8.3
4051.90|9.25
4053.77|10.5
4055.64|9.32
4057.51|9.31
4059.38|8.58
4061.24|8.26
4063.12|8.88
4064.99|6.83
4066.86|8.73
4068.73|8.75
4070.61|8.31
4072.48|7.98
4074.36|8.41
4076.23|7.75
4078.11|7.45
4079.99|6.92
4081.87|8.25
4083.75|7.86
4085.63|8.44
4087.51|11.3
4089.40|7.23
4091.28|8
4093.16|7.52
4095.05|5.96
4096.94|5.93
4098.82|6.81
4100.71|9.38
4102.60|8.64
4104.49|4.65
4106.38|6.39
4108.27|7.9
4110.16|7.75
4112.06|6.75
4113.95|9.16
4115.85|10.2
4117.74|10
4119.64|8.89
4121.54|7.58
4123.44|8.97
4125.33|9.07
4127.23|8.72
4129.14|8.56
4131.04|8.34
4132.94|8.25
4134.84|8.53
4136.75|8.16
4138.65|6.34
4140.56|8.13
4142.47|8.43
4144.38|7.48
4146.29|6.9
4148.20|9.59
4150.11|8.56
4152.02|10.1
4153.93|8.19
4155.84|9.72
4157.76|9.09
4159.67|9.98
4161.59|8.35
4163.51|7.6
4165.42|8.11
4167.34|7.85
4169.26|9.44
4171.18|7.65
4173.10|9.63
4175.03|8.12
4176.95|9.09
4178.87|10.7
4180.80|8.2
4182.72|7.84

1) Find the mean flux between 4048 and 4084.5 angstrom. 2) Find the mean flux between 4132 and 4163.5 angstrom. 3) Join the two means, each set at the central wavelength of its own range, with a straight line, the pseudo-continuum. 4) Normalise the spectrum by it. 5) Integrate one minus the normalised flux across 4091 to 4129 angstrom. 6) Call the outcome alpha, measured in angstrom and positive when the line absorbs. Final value 2.32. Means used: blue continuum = 8.42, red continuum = 8.46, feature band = 7.93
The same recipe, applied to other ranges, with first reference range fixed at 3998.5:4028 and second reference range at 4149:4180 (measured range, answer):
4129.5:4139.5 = 1.00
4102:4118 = 1.83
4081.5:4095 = 0.94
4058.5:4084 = 2.15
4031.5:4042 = 0.15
